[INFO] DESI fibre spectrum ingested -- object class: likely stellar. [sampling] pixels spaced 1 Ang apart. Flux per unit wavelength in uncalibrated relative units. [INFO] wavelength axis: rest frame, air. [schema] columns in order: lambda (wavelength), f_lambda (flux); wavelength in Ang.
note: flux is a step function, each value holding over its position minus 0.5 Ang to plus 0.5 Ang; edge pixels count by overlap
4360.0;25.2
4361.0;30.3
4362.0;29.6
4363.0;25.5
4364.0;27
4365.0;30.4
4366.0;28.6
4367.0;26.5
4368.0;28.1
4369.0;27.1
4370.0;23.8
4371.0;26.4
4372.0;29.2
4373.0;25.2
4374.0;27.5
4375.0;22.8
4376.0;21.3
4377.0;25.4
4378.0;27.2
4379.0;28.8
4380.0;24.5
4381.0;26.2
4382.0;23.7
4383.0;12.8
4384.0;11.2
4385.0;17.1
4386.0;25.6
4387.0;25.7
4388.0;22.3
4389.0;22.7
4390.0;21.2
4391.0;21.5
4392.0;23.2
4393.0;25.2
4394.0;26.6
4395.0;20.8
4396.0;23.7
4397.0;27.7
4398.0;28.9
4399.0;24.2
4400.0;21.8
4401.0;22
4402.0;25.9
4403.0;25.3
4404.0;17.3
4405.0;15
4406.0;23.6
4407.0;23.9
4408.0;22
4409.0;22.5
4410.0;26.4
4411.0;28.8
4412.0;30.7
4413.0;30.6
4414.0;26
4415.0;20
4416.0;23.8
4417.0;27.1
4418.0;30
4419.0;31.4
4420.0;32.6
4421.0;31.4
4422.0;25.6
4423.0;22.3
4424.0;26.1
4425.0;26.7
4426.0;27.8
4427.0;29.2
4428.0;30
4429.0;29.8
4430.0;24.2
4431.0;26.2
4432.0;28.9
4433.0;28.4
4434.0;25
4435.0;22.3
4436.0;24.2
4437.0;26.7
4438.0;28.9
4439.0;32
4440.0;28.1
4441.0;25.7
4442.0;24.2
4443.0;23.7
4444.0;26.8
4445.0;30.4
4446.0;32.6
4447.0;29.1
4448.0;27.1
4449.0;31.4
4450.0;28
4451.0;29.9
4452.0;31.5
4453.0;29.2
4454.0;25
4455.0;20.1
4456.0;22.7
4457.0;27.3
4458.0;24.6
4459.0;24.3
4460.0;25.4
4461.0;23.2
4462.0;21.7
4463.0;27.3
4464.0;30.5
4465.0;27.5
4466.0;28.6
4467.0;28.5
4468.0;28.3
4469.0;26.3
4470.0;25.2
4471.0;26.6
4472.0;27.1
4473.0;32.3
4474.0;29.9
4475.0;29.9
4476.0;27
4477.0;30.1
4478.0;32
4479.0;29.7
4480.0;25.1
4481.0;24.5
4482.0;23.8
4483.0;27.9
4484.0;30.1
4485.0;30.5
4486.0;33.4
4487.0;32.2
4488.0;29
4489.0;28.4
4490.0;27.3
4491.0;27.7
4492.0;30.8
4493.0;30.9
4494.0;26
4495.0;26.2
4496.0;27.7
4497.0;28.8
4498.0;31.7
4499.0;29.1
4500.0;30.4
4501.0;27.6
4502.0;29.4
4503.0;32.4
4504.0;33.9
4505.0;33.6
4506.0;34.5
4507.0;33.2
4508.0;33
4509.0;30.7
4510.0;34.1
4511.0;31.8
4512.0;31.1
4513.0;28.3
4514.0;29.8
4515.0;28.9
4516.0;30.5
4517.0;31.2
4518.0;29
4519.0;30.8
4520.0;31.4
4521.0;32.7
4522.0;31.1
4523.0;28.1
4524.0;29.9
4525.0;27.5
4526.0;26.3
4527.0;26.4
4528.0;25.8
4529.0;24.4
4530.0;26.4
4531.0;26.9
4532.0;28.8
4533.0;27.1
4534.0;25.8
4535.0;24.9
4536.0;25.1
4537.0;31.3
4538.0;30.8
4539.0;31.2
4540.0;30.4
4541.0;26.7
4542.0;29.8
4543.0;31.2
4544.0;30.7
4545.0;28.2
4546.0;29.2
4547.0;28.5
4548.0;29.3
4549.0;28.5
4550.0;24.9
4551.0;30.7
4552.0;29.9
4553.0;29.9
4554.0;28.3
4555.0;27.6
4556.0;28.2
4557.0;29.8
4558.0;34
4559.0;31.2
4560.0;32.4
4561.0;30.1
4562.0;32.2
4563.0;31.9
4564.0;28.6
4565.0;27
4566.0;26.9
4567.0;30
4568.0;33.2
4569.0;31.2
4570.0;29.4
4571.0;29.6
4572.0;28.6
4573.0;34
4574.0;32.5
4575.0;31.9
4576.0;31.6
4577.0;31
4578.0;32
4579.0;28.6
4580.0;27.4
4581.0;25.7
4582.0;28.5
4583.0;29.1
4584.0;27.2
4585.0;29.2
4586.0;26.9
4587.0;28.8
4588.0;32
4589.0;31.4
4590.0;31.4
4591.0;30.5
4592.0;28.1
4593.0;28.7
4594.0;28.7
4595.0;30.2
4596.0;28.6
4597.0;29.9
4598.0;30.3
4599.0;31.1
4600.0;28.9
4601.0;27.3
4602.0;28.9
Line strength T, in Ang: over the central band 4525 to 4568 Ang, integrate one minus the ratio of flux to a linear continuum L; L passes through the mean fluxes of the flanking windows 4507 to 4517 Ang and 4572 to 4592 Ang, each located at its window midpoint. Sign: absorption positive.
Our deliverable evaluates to 2.4 Ang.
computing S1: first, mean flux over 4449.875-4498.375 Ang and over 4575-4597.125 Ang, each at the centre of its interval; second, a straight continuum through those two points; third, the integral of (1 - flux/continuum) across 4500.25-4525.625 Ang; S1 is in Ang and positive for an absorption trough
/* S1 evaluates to -2.3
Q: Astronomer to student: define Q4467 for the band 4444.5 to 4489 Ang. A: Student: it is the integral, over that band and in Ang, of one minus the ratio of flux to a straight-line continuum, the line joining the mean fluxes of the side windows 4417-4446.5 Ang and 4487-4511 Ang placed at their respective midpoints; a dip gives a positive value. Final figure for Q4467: 1.8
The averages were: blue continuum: 27.6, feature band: 27.9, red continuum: 30.3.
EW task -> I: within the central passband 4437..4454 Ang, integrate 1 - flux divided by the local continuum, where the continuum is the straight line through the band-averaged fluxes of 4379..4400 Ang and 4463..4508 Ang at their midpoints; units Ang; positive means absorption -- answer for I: -1.2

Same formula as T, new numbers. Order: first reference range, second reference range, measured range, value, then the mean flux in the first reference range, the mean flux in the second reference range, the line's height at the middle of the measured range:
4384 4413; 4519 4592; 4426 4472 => -3.0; 23.5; 29.3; 25.4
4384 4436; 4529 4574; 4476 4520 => -3.5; 25.1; 29.3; 27.7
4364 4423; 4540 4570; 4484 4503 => -1.1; 24.8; 29.7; 27.8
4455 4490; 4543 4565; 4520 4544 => 0.7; 27.6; 29.7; 29.1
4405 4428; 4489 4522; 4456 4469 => 1.0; 26.6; 30.4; 28.6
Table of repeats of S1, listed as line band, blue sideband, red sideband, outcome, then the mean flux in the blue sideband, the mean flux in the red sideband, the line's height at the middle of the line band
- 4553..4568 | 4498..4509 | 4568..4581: 0.4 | 31.7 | 30.6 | 30.8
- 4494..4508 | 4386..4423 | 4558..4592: -1.4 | 24.9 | 30.1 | 27.8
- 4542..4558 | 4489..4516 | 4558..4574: 0.7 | 30.3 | 30.6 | 30.5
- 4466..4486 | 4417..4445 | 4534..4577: 0.0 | 27.4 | 29.8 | 28.2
